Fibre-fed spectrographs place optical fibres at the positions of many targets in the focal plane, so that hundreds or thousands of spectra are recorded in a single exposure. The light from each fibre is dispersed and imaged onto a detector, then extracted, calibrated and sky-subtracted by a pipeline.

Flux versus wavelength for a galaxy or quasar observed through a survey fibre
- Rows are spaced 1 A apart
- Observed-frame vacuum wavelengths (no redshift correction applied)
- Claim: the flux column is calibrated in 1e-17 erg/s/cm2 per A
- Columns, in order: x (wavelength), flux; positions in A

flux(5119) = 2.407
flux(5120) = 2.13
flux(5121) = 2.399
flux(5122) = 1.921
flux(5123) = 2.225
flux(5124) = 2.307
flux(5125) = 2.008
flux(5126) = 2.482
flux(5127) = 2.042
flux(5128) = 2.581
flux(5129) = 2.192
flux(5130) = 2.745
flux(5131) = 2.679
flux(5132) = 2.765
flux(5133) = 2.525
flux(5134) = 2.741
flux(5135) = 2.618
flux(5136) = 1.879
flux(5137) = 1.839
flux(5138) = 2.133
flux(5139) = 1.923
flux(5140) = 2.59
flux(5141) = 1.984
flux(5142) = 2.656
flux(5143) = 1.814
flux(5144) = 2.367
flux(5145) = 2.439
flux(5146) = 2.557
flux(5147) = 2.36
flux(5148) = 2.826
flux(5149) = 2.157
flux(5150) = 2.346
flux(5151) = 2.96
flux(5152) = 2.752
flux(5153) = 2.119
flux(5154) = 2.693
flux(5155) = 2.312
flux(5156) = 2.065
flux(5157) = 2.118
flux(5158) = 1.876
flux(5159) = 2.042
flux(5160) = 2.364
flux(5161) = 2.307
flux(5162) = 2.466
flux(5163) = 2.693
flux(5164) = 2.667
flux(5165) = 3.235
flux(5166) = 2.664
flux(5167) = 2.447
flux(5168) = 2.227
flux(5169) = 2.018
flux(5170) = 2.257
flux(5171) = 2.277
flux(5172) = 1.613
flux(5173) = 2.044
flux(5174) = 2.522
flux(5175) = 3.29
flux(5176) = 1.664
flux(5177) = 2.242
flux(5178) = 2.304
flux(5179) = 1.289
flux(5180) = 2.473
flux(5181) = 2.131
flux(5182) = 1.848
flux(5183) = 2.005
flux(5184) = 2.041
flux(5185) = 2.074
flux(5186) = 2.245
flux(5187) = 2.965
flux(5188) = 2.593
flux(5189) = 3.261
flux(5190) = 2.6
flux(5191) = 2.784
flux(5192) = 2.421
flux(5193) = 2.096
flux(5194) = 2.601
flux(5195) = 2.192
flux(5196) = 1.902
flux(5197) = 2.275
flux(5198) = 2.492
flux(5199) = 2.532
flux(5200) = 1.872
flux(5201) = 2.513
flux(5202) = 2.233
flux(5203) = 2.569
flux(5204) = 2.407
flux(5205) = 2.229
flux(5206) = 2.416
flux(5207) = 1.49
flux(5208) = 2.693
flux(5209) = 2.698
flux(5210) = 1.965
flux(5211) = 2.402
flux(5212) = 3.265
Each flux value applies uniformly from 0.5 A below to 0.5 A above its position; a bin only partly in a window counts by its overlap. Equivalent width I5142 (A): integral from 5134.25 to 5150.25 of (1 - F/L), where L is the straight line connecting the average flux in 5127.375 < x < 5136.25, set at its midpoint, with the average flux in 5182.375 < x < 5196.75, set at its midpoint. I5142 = 1.4 A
